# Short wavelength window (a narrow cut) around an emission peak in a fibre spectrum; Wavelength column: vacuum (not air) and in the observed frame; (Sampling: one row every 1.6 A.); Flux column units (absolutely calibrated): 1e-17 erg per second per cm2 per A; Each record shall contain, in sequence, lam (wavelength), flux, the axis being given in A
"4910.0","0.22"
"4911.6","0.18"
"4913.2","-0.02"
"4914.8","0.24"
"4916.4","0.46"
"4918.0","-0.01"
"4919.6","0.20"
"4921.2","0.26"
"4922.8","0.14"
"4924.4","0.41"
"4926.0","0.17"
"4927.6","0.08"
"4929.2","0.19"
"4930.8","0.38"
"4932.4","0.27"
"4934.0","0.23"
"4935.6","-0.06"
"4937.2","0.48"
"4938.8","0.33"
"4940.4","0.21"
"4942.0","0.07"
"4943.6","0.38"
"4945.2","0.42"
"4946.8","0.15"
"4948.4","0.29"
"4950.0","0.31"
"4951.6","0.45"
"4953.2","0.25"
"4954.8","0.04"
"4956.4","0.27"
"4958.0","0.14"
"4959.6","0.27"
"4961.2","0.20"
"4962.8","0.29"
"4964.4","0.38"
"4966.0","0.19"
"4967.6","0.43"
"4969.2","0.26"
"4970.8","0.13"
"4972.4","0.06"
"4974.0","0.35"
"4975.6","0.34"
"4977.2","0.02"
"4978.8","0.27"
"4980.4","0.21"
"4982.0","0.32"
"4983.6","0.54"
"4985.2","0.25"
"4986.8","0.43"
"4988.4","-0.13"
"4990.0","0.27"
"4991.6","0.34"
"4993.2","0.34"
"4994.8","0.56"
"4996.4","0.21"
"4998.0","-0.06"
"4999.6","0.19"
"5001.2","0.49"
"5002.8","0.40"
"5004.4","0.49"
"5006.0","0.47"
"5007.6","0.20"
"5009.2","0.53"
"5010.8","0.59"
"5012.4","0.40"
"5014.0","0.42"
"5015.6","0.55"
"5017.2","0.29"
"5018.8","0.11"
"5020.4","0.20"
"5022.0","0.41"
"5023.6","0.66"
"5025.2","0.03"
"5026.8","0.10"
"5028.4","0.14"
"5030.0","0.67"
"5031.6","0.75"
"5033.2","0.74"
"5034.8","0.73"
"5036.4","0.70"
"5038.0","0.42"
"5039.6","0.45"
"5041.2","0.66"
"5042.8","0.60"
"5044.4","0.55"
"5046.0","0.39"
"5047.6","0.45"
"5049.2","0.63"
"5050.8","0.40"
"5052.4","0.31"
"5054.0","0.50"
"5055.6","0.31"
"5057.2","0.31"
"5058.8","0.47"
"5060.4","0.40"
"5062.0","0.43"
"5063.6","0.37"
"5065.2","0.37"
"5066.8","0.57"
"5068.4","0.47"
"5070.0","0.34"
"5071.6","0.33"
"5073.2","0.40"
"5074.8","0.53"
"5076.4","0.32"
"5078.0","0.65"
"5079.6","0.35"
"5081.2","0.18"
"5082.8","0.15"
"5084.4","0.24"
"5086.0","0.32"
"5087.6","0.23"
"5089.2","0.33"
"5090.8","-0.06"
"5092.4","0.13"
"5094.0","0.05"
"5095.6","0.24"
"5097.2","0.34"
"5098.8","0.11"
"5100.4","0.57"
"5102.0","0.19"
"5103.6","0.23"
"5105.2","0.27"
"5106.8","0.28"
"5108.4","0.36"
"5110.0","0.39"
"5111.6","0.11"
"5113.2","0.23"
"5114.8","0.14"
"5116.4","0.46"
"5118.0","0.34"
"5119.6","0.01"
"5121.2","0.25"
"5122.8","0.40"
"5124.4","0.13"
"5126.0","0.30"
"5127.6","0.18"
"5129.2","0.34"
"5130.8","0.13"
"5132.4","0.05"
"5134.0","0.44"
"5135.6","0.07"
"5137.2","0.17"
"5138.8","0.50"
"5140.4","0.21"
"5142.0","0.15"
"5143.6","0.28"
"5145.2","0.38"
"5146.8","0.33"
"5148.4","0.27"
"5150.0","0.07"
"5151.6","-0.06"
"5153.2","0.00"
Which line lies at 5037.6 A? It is C IV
